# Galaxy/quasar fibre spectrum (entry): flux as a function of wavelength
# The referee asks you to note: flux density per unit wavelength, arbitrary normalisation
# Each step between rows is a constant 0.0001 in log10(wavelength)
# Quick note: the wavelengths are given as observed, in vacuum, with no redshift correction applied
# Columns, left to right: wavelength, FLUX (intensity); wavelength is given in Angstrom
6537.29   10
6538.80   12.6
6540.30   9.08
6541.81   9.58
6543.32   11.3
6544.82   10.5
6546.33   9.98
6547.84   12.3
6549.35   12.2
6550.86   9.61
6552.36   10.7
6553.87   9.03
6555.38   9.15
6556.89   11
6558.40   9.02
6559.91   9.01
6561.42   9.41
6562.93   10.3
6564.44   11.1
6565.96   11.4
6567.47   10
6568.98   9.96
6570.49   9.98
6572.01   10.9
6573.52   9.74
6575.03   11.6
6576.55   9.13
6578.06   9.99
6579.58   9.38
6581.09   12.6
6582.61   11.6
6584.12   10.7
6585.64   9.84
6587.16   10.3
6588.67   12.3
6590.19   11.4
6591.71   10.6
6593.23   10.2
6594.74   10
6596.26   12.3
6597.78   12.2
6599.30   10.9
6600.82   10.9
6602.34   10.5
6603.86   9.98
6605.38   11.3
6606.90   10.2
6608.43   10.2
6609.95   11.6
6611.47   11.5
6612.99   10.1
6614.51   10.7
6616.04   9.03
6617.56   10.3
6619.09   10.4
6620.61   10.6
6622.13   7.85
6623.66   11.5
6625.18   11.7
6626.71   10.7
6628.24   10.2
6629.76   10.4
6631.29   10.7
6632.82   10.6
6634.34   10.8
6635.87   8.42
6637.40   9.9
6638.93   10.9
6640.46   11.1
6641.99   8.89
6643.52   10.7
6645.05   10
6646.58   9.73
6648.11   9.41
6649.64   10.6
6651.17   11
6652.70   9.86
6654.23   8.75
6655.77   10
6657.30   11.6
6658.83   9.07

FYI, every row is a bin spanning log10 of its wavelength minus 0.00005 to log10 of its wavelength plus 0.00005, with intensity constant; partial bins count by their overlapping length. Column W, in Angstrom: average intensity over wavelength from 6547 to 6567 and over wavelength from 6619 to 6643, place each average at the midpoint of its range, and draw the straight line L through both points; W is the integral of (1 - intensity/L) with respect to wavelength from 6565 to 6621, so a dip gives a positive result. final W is -1.92 Angstrom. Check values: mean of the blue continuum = 10.3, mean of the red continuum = 10.3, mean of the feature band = 10.7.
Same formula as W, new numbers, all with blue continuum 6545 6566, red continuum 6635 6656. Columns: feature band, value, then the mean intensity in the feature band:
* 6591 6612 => -1.6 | 10.9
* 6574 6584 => -0.5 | 10.7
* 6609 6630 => -0.9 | 10.5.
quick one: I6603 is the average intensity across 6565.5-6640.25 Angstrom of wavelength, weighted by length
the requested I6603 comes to 10.6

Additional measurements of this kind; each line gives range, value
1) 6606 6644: 10.4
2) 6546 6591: 10.5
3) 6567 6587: 10.4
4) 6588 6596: 11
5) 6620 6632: 10.5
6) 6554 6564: 9.66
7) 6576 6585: 10.6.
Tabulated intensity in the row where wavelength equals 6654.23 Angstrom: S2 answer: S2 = 8.75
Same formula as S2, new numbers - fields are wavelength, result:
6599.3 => 10.9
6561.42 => 9.41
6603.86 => 9.98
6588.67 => 12.3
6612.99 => 10.1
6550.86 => 9.61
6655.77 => 10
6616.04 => 9.03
